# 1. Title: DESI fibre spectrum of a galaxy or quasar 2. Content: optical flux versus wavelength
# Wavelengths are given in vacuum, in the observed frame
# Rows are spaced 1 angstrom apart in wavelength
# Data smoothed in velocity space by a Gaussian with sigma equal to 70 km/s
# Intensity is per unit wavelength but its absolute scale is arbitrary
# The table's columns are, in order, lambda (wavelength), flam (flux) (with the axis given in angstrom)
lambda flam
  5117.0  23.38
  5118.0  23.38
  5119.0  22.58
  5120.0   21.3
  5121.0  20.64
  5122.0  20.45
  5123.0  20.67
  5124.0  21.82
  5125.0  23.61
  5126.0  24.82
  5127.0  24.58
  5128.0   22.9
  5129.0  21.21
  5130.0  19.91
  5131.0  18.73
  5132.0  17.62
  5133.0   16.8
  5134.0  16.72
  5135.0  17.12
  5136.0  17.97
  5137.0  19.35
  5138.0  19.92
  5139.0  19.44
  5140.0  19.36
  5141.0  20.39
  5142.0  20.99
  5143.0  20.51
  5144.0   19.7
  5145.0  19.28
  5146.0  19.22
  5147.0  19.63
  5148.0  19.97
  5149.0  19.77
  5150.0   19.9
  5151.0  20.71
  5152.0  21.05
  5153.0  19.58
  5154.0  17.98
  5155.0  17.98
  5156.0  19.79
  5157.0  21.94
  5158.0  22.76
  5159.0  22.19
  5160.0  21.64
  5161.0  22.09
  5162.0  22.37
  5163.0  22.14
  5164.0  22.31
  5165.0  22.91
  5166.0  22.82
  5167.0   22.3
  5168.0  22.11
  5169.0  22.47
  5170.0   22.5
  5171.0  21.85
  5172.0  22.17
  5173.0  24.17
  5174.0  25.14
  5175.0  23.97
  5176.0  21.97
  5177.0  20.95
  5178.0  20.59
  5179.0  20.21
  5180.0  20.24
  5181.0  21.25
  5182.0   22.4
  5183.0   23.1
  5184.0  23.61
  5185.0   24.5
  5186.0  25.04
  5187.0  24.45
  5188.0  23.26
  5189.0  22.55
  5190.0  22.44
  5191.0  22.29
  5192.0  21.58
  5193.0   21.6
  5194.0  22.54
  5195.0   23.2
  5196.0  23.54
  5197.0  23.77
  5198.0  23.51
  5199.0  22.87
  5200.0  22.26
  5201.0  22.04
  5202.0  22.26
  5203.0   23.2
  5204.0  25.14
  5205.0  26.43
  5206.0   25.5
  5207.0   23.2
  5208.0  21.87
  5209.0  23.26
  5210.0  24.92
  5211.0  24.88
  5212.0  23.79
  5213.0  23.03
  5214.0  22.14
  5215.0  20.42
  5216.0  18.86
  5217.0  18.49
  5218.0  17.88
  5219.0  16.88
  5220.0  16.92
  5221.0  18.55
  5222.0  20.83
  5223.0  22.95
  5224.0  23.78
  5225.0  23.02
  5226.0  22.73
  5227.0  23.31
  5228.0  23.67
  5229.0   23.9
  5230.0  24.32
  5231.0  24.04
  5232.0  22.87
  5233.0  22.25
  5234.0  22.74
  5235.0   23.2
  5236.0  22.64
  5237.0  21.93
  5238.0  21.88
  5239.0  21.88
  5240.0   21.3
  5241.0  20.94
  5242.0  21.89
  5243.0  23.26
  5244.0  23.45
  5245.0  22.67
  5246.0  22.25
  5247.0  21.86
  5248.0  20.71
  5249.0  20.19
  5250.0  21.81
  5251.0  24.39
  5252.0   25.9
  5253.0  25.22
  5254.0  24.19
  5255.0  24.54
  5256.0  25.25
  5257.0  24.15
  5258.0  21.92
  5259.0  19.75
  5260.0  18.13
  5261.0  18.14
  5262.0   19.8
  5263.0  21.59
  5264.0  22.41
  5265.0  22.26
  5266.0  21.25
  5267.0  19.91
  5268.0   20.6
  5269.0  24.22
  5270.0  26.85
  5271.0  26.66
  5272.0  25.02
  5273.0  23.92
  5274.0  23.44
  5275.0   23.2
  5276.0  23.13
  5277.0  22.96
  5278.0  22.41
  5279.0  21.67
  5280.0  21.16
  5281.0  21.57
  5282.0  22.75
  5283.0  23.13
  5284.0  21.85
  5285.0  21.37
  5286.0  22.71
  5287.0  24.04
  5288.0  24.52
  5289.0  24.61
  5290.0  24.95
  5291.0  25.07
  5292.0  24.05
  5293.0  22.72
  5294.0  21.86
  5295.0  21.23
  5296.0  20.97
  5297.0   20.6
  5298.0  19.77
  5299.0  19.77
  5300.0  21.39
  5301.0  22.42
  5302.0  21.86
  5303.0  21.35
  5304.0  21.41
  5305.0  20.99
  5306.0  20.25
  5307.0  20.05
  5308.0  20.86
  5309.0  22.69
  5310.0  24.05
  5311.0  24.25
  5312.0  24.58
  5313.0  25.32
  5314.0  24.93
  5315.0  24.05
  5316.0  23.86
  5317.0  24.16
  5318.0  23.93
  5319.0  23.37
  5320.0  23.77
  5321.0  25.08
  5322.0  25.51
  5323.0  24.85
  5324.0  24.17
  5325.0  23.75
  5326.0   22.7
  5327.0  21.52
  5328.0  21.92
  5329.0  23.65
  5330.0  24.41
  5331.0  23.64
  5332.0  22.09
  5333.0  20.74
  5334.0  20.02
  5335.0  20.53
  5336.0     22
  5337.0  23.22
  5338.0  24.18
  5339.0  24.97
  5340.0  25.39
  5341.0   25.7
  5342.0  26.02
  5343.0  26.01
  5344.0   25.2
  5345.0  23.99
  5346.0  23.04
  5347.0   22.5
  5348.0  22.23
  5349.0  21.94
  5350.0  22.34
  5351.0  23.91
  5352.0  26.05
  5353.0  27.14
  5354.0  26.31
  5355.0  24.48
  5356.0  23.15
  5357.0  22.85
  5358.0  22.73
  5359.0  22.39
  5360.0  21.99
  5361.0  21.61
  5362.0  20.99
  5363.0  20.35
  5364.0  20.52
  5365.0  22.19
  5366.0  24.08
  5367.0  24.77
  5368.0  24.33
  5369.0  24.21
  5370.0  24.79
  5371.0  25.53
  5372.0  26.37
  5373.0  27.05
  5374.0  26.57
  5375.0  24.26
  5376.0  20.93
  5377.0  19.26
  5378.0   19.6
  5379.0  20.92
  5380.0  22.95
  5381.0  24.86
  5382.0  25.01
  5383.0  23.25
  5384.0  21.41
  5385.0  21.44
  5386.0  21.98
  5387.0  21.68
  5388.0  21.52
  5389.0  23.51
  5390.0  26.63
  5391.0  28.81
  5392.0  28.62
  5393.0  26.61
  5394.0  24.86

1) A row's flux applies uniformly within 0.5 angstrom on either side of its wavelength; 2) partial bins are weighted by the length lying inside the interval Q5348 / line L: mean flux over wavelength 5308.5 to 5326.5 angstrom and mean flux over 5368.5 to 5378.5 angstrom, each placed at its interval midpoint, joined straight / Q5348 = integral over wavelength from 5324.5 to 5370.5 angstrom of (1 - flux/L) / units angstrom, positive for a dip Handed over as 1.3 angstrom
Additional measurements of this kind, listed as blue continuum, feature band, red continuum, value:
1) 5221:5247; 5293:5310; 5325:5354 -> 1.4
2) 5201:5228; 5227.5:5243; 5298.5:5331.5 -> -0.2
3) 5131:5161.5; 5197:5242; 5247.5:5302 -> -2.2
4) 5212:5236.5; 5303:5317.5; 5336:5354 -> 0.4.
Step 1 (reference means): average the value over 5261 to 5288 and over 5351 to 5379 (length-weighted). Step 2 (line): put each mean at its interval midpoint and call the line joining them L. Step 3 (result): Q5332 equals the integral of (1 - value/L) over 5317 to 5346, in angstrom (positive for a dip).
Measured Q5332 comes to -0.6 angstrom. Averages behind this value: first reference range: 22.6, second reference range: 23.5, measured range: 23.7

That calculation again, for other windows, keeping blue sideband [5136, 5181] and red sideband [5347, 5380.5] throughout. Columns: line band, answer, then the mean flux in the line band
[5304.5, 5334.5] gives -0.5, 23.2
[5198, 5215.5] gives -1.4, 23.4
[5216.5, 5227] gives 0.7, 20.4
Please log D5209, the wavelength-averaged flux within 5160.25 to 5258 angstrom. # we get 22.6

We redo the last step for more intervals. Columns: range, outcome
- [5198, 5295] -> 22.6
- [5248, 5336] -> 22.7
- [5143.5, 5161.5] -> 20.3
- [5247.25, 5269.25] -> 22.1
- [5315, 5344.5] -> 23.7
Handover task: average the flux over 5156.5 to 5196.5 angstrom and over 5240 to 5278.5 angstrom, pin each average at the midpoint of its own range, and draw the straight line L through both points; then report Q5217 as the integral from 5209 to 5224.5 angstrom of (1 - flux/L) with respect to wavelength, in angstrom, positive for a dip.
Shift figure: 1.1 angstrom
